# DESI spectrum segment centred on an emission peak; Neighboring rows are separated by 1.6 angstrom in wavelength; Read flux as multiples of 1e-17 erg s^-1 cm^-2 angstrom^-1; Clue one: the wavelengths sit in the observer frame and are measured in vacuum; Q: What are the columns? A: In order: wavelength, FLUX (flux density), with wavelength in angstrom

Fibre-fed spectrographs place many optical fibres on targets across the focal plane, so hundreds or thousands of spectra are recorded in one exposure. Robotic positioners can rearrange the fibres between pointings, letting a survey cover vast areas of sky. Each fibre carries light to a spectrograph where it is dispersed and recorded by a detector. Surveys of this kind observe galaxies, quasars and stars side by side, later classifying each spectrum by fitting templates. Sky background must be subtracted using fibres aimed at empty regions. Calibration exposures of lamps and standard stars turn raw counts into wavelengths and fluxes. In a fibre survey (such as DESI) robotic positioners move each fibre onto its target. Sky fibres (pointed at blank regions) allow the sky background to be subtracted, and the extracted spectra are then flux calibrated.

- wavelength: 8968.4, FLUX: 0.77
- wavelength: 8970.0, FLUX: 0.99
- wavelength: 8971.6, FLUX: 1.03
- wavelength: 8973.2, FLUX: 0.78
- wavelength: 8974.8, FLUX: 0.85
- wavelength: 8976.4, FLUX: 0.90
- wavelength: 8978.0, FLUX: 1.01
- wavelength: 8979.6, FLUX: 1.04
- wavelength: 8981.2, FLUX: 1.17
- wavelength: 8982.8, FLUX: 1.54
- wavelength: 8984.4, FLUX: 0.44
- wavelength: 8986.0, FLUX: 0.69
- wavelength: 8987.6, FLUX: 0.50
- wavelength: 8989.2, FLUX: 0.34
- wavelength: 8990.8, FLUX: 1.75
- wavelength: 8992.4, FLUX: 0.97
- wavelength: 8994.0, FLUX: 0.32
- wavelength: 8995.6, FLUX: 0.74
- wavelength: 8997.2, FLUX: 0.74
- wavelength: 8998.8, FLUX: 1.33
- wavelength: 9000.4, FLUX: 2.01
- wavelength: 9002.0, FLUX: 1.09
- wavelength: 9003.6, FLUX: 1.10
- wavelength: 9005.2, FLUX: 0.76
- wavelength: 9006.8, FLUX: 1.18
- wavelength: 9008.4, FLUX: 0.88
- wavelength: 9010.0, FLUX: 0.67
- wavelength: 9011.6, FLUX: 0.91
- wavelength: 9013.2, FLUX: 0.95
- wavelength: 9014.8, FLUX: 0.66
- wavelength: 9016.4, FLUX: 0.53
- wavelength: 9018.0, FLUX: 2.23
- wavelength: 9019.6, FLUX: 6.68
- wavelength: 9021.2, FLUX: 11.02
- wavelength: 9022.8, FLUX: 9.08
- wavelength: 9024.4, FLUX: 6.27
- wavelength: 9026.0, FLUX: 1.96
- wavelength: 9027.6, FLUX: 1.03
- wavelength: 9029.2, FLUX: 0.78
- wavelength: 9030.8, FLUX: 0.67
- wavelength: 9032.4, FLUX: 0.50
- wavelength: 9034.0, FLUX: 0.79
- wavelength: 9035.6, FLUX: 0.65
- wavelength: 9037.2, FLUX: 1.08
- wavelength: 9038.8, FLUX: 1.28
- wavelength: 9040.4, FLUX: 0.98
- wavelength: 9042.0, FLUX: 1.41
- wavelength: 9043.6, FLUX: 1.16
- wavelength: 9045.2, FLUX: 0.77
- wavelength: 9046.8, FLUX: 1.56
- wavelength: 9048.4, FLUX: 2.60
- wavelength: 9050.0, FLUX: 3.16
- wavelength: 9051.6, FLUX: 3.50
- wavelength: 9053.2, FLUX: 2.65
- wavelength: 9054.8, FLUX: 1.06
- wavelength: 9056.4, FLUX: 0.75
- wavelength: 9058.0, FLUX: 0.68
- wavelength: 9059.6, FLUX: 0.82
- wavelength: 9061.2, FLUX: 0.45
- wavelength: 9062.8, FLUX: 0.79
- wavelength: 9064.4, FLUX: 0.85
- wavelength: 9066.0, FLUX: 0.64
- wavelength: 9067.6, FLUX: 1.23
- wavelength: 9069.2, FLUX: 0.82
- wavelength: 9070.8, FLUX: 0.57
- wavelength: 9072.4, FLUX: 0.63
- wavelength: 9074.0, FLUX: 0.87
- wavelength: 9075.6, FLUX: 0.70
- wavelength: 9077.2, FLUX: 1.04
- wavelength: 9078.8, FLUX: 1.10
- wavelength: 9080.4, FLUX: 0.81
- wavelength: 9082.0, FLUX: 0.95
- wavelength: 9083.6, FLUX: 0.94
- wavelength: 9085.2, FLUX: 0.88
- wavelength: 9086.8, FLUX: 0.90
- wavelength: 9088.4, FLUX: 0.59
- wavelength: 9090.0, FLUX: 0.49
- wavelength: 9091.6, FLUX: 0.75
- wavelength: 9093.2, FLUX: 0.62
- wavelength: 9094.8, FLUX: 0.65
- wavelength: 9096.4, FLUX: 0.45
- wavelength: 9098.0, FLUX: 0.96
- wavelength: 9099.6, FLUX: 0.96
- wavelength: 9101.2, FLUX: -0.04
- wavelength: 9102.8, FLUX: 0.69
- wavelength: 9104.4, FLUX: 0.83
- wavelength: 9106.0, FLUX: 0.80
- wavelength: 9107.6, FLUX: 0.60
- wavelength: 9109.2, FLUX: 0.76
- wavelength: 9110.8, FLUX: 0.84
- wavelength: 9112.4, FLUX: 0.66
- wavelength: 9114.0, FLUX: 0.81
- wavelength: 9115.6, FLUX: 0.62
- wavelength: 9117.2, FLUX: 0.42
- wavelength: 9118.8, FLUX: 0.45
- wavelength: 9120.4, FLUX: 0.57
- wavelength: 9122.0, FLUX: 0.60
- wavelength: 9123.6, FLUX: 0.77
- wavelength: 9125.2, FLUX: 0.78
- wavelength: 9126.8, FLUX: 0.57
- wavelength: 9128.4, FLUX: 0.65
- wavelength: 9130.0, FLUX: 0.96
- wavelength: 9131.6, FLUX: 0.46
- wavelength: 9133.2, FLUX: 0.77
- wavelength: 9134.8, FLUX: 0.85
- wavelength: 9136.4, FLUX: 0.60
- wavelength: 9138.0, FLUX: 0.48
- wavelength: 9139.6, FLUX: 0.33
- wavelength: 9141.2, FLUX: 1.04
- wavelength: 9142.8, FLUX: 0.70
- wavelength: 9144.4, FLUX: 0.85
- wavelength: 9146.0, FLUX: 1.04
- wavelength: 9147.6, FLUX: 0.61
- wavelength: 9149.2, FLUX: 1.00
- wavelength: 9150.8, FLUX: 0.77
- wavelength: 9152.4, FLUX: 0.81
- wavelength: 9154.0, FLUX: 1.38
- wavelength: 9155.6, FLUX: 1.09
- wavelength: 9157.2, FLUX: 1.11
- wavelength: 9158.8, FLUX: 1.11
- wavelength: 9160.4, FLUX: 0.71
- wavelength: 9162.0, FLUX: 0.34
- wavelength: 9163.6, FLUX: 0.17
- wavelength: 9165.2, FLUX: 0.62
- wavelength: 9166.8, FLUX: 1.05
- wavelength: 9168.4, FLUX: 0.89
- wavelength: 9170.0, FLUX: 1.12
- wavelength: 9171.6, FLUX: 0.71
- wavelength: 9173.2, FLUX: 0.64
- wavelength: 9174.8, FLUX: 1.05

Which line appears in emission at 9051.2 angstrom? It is [N II]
